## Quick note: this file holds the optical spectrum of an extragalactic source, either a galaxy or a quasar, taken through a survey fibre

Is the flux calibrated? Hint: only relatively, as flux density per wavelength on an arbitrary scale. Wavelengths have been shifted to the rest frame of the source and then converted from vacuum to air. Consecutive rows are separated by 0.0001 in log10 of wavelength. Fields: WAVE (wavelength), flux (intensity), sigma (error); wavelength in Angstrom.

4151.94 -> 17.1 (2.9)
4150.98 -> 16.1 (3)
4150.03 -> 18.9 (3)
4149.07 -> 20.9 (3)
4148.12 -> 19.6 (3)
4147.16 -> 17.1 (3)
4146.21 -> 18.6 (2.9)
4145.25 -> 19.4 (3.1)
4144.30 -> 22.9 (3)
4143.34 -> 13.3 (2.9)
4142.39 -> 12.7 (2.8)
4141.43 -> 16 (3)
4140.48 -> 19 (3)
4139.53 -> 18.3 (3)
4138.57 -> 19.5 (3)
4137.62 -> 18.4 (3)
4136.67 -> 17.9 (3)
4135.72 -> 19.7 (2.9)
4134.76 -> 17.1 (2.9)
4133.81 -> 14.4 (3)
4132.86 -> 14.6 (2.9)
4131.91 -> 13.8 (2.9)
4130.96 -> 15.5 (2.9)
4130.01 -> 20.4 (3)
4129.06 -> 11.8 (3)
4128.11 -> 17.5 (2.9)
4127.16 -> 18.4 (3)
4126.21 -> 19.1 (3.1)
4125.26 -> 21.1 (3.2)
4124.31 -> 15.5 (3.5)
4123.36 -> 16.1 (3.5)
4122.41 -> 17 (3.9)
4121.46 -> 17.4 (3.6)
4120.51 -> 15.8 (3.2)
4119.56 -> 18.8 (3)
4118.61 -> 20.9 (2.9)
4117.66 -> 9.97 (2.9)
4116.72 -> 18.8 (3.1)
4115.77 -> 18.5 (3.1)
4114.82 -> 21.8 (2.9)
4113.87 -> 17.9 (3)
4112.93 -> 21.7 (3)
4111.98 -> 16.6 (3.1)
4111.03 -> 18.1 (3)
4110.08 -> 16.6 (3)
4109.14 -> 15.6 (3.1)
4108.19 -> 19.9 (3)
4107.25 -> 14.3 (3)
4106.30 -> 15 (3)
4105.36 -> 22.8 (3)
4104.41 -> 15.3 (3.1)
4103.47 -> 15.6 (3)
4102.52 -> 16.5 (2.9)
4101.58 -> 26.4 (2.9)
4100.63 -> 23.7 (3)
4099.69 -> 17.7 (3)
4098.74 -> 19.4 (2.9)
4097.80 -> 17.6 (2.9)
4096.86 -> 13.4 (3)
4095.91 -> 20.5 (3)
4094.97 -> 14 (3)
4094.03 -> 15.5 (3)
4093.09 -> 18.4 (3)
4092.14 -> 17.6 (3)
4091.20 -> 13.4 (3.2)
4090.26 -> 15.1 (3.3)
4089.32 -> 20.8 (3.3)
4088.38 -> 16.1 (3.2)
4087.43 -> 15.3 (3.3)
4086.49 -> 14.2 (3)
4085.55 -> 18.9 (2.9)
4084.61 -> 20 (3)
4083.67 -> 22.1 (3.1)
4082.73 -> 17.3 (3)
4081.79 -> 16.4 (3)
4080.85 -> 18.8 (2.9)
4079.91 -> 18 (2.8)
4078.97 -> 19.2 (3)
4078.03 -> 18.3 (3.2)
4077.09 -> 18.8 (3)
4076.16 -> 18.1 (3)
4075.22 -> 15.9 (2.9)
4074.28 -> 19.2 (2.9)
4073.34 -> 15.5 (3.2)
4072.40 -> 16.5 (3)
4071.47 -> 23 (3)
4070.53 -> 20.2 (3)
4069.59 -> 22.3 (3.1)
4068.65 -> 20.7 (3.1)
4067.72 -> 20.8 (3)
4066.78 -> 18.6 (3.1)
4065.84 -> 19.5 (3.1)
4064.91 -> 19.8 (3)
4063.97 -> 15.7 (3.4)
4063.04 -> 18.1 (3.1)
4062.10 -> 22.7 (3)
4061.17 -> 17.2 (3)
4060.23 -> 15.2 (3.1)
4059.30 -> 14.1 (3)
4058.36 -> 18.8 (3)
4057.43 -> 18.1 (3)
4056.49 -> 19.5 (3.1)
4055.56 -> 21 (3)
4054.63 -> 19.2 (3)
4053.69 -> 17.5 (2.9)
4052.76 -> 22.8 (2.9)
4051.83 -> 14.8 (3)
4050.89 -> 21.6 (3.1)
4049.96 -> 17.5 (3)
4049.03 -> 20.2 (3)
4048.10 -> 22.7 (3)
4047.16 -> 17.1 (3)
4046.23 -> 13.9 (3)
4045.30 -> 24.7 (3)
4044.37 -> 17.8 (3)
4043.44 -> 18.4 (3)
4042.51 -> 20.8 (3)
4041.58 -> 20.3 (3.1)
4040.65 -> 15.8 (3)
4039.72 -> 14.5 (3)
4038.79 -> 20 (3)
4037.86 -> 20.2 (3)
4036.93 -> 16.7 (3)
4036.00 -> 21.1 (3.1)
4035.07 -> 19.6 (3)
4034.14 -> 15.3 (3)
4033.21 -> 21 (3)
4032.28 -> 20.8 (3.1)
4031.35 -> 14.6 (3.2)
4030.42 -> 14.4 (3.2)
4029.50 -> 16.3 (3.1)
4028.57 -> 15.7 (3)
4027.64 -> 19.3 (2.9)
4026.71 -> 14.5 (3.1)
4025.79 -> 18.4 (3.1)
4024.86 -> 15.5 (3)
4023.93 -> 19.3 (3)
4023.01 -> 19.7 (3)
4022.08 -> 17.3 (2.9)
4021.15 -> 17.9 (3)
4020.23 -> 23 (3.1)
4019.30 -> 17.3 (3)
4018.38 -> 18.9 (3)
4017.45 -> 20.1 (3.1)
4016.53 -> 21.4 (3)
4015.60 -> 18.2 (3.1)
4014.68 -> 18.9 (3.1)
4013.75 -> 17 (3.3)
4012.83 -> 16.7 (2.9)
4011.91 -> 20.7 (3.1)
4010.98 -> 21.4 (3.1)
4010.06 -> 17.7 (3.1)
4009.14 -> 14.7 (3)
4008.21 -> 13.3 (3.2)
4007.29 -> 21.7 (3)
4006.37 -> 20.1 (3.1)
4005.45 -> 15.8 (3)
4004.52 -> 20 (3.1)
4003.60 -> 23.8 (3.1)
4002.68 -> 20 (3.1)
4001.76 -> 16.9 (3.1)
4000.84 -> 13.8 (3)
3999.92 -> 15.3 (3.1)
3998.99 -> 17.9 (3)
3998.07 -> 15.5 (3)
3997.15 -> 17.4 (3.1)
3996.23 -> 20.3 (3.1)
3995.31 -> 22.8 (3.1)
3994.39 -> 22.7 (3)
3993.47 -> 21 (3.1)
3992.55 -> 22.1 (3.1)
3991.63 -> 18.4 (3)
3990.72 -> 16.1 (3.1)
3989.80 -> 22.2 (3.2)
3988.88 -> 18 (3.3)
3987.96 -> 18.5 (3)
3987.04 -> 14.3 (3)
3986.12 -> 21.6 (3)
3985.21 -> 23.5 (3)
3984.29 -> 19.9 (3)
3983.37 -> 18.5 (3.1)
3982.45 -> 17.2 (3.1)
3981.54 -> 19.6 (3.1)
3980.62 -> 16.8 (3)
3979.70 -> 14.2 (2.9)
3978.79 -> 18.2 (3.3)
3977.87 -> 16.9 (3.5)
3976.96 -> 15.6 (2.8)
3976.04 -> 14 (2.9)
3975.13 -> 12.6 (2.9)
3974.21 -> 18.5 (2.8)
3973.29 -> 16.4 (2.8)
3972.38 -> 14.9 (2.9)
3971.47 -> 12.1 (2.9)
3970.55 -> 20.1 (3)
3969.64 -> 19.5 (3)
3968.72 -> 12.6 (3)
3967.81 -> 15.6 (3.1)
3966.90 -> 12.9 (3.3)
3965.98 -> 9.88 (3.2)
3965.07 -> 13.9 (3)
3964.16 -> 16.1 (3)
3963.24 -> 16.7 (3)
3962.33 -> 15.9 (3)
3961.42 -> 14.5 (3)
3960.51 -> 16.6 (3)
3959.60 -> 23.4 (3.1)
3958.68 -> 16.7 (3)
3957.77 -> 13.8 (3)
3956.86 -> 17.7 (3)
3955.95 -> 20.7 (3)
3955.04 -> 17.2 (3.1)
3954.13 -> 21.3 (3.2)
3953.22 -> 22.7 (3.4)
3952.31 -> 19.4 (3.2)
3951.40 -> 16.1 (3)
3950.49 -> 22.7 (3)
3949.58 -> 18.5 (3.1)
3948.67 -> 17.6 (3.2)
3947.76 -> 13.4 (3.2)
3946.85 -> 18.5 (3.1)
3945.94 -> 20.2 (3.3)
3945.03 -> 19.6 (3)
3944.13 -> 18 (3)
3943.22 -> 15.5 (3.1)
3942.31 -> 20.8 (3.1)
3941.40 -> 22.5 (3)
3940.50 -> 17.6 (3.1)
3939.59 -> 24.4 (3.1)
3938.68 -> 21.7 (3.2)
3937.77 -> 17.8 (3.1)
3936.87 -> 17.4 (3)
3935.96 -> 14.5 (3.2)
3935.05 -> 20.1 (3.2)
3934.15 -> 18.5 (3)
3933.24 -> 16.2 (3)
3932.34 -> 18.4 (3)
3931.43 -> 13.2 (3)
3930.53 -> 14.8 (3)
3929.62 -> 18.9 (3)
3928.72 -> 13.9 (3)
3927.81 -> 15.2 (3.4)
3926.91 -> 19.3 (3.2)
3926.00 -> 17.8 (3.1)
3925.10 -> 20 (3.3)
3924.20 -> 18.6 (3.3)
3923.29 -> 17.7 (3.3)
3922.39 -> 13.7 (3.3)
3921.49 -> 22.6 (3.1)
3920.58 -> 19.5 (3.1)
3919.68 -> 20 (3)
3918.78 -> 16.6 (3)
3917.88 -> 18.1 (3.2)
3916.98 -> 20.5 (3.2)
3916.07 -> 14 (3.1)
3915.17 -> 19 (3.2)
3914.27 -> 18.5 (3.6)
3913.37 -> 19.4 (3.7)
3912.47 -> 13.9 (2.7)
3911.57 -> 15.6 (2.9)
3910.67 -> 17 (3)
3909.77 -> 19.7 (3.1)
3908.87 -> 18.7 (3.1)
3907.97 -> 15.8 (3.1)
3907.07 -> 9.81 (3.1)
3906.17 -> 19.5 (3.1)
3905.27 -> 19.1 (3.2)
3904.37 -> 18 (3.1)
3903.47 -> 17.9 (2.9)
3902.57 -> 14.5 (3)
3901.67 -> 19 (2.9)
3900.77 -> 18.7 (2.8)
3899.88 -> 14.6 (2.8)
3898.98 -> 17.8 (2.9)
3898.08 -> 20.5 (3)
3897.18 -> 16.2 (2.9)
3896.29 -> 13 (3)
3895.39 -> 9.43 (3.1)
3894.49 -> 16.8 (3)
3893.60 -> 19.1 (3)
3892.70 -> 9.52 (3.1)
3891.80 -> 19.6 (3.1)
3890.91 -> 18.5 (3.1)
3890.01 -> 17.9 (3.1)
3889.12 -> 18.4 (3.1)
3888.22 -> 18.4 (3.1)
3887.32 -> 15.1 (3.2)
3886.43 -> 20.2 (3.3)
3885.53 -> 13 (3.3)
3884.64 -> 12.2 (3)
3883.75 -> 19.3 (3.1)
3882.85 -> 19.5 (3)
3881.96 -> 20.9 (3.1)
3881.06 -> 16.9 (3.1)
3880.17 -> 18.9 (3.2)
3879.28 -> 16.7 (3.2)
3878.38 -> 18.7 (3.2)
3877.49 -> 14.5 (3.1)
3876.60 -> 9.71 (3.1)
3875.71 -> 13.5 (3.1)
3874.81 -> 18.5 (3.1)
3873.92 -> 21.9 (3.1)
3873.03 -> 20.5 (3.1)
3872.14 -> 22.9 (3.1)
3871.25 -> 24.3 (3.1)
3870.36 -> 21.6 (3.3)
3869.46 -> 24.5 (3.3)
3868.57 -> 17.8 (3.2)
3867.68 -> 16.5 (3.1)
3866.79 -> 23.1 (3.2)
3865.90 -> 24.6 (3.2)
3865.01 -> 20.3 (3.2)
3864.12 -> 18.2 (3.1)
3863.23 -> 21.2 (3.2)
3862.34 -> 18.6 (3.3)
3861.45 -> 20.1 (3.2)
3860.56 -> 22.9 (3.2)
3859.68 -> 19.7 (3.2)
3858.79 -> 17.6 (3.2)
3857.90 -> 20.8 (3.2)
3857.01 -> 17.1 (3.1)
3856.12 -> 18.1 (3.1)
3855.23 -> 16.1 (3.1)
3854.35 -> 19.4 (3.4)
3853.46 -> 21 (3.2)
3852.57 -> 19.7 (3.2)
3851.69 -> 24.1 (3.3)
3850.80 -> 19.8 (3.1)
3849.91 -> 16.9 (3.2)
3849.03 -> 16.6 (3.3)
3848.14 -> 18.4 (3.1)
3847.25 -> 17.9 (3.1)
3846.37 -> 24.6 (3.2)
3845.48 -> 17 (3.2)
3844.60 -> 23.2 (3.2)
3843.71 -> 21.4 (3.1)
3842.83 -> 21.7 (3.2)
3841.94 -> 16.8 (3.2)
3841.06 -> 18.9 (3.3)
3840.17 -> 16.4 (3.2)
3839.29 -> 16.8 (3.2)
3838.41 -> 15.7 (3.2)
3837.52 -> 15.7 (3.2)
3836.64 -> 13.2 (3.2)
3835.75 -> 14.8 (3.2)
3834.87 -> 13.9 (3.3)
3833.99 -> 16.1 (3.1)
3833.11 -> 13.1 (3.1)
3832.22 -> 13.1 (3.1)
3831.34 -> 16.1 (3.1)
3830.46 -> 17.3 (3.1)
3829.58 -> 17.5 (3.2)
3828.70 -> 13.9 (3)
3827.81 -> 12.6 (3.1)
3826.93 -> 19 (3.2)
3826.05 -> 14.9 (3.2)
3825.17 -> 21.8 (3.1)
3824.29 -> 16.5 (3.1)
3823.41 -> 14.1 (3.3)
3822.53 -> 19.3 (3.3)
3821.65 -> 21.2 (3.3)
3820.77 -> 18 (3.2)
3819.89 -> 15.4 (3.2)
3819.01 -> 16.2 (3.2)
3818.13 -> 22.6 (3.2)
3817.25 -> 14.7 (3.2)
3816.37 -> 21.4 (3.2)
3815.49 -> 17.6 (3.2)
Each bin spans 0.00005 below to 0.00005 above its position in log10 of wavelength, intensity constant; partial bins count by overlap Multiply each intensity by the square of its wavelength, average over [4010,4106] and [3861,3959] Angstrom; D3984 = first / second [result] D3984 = 1.10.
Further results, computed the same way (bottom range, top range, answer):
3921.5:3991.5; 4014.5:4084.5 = 1.11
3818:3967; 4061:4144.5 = 1.11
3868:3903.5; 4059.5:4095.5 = 1.14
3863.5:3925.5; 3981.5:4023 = 1.12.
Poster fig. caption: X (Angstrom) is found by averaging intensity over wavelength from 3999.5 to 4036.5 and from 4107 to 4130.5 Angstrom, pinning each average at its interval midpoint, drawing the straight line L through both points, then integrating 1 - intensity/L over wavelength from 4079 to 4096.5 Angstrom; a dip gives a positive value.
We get 0.4 Angstrom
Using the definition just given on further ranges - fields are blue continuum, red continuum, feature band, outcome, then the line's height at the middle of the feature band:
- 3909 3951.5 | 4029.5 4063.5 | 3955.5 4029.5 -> 2.4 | 18.3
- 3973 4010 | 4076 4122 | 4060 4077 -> -0.9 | 17.9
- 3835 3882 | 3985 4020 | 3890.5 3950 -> 4.4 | 18.9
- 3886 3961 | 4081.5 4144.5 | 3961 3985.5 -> 2.1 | 17.7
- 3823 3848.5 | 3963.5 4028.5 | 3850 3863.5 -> -2.0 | 17.1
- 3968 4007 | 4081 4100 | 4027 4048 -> -0.7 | 17.6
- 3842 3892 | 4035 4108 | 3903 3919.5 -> 1.4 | 18.9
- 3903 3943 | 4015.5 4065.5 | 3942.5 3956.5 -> -0.6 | 18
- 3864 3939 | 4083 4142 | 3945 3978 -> 1.5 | 17.6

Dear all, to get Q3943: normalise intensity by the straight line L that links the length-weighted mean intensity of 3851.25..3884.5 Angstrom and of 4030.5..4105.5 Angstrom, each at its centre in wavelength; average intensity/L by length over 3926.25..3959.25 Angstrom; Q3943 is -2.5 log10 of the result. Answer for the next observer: 0.05 mag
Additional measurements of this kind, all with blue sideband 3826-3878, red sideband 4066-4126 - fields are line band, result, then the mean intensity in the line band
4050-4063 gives -0.030 mag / 18.6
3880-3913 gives 0.092 mag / 16.8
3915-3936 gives 0.041 mag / 17.6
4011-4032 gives 0.005 mag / 18.1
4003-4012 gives -0.041 mag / 18.9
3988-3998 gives -0.096 mag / 19.9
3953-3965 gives 0.030 mag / 17.7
